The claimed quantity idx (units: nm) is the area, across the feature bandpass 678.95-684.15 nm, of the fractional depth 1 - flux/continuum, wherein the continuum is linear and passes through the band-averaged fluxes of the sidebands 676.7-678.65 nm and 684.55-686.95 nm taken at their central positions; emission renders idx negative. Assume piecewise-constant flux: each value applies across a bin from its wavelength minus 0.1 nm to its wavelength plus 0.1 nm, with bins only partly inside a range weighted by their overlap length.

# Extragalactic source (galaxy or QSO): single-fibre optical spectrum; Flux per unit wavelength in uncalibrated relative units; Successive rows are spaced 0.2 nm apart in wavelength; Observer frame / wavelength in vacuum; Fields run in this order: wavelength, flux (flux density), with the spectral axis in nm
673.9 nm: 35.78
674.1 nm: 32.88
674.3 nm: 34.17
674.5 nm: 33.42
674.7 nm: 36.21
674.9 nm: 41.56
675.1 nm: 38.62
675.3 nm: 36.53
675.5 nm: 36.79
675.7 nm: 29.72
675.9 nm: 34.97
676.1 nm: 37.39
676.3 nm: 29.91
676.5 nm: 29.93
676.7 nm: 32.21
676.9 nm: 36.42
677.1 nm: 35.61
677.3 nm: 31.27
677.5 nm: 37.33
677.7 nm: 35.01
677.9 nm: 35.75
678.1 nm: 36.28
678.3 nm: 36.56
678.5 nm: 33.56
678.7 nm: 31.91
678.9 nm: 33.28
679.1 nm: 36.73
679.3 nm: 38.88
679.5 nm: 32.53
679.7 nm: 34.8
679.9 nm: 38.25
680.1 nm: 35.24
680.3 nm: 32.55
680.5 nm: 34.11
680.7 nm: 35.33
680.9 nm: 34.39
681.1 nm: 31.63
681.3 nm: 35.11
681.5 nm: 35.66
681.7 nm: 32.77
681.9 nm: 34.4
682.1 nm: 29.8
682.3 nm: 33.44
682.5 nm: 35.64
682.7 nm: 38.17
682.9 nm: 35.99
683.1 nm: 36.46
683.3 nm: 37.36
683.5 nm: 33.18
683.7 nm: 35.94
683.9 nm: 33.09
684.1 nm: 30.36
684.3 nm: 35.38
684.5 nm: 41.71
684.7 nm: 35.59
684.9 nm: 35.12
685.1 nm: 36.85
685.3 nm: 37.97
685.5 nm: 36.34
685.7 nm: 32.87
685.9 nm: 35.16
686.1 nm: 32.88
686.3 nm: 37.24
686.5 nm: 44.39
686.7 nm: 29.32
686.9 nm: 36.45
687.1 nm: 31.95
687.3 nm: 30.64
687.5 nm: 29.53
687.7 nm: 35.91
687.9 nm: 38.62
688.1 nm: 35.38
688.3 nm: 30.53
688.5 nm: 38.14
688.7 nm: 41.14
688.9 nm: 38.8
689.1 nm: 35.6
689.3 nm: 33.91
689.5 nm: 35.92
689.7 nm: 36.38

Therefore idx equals 0.11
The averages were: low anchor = 35.1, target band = 34.7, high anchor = 36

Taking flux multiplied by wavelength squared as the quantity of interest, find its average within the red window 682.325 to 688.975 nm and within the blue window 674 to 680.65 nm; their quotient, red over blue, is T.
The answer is 1.04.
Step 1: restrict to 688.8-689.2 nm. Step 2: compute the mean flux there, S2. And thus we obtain 37.2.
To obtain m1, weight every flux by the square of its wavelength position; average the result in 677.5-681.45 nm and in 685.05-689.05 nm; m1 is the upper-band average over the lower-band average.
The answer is 1.0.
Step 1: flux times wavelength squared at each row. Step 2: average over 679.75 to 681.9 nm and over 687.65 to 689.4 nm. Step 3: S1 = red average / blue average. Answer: 1.08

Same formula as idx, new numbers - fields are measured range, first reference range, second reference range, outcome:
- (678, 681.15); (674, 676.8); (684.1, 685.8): 0.04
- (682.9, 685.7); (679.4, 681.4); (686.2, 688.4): -0.10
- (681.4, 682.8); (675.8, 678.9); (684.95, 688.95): 0.02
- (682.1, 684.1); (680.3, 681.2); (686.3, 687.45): -0.05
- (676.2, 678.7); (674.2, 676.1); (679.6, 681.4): 0.09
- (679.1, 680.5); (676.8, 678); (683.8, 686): 0.00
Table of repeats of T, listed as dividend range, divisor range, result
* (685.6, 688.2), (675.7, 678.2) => 1.04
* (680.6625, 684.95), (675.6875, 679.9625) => 1.02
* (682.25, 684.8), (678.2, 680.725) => 1.03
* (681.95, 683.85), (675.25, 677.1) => 1.06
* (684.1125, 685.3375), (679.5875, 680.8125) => 1.06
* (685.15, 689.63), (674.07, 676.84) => 1.06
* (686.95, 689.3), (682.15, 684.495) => 1.01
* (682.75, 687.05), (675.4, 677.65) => 1.08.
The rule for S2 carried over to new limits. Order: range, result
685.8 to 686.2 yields 34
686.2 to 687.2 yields 35.9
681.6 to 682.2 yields 32.3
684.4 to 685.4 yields 37.4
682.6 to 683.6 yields 36.2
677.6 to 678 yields 35.4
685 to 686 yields 35.8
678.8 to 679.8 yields 35.2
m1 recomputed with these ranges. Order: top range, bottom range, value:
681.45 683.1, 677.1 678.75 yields 1.00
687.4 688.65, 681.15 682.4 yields 1.06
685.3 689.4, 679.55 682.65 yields 1.05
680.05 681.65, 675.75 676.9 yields 1.05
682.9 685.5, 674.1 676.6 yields 1.05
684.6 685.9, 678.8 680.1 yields 1.02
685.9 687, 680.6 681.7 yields 1.07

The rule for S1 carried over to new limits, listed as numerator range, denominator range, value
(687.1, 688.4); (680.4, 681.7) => 0.99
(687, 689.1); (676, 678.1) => 1.06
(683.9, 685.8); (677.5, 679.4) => 1.03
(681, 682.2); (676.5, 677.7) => 0.98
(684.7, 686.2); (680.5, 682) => 1.05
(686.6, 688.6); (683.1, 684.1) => 0.98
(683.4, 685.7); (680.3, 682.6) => 1.06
